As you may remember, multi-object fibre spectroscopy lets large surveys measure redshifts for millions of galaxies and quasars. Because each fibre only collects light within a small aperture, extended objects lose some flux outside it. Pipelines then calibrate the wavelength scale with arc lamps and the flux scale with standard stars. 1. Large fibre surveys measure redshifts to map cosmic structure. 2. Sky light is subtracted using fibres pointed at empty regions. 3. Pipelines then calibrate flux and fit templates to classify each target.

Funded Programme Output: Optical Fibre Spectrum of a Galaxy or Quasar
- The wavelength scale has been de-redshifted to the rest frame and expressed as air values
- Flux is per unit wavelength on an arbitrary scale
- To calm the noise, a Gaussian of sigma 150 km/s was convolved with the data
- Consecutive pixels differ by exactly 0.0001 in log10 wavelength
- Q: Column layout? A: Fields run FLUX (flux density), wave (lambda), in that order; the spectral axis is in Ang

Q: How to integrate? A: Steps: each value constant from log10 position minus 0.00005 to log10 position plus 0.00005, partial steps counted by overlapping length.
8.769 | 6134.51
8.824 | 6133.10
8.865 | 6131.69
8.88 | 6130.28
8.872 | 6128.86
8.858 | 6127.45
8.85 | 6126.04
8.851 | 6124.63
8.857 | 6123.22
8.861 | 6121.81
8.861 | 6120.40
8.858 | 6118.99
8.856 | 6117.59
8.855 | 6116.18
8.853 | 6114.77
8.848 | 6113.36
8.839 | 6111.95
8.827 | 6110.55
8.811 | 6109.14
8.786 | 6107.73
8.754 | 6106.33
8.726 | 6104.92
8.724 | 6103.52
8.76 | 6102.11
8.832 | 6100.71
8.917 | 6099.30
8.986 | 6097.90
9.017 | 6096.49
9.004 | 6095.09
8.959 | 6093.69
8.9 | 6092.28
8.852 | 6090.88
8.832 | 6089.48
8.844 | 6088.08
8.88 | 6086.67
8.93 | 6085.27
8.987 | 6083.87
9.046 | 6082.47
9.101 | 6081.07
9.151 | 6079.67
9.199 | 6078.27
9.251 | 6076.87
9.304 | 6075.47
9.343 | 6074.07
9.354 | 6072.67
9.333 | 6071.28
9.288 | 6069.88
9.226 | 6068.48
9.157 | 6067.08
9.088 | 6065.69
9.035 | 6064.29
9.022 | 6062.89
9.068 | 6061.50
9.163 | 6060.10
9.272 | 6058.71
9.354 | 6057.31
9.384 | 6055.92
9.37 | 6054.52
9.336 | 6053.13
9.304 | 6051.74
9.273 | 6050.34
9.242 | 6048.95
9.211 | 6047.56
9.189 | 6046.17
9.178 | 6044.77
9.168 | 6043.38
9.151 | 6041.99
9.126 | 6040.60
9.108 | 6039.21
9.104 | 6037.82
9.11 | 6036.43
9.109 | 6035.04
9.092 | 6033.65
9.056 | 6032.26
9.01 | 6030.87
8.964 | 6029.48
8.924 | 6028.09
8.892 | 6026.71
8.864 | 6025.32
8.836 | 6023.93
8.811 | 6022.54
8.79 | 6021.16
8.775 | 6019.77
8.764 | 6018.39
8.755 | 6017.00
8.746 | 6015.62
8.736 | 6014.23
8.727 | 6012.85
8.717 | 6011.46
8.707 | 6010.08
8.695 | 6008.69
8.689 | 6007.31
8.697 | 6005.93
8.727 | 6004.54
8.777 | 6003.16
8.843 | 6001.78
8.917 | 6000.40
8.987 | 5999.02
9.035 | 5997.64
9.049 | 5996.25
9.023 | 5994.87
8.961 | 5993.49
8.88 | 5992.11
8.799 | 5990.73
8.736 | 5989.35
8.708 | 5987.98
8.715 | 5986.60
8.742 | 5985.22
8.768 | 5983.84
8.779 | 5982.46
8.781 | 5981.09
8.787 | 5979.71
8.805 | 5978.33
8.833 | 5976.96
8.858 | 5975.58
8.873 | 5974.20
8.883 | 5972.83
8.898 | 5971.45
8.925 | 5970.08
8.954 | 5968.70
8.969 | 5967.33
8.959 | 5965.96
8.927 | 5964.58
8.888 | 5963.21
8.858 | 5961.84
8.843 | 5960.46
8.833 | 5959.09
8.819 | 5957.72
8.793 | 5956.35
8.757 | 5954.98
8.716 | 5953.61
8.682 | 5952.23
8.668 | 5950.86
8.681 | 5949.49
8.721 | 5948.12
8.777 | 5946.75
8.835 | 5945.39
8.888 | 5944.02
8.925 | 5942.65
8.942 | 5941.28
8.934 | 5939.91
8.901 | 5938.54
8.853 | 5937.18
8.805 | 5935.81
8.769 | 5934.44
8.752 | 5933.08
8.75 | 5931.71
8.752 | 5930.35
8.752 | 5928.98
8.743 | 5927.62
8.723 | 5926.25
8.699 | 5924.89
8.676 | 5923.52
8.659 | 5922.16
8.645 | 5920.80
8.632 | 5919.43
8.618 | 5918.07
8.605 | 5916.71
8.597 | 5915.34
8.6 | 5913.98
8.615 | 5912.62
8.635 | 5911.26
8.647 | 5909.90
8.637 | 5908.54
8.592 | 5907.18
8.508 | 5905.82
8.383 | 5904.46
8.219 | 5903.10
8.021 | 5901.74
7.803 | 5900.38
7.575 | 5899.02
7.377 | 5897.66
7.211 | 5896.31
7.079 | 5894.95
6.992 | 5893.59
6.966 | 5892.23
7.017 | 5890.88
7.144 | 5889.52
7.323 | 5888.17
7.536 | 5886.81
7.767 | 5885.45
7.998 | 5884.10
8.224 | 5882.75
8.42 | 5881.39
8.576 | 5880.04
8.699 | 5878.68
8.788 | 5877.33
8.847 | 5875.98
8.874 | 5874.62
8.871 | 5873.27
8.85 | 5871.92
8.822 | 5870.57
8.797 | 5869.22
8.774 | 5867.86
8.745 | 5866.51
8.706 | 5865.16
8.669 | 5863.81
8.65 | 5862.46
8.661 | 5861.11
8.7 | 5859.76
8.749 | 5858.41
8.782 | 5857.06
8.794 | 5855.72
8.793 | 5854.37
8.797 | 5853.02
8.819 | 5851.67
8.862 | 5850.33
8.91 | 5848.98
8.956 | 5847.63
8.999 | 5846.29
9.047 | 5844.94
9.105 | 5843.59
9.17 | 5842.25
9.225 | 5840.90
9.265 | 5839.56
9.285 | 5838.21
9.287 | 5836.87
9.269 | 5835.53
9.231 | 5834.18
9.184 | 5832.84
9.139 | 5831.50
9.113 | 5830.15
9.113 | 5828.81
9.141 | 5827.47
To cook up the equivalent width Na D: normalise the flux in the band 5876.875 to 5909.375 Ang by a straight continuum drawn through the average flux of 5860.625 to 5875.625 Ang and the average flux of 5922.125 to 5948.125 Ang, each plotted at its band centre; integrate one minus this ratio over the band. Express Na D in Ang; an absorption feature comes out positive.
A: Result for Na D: 3.4 Ang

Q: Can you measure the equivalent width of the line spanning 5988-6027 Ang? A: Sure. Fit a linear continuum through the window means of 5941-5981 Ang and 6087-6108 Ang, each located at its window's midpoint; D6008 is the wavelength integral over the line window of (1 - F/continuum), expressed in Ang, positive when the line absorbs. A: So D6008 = 0.1 Ang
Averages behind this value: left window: 8.84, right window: 8.86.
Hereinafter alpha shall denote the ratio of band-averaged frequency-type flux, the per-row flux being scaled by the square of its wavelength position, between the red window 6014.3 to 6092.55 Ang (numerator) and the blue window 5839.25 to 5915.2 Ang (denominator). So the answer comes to 1.1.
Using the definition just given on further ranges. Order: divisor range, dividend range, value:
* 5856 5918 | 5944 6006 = 1.10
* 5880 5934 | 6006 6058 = 1.15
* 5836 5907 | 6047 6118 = 1.15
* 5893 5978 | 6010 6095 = 1.09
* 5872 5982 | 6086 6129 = 1.10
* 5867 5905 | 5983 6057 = 1.17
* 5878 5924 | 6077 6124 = 1.18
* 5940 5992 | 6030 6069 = 1.07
